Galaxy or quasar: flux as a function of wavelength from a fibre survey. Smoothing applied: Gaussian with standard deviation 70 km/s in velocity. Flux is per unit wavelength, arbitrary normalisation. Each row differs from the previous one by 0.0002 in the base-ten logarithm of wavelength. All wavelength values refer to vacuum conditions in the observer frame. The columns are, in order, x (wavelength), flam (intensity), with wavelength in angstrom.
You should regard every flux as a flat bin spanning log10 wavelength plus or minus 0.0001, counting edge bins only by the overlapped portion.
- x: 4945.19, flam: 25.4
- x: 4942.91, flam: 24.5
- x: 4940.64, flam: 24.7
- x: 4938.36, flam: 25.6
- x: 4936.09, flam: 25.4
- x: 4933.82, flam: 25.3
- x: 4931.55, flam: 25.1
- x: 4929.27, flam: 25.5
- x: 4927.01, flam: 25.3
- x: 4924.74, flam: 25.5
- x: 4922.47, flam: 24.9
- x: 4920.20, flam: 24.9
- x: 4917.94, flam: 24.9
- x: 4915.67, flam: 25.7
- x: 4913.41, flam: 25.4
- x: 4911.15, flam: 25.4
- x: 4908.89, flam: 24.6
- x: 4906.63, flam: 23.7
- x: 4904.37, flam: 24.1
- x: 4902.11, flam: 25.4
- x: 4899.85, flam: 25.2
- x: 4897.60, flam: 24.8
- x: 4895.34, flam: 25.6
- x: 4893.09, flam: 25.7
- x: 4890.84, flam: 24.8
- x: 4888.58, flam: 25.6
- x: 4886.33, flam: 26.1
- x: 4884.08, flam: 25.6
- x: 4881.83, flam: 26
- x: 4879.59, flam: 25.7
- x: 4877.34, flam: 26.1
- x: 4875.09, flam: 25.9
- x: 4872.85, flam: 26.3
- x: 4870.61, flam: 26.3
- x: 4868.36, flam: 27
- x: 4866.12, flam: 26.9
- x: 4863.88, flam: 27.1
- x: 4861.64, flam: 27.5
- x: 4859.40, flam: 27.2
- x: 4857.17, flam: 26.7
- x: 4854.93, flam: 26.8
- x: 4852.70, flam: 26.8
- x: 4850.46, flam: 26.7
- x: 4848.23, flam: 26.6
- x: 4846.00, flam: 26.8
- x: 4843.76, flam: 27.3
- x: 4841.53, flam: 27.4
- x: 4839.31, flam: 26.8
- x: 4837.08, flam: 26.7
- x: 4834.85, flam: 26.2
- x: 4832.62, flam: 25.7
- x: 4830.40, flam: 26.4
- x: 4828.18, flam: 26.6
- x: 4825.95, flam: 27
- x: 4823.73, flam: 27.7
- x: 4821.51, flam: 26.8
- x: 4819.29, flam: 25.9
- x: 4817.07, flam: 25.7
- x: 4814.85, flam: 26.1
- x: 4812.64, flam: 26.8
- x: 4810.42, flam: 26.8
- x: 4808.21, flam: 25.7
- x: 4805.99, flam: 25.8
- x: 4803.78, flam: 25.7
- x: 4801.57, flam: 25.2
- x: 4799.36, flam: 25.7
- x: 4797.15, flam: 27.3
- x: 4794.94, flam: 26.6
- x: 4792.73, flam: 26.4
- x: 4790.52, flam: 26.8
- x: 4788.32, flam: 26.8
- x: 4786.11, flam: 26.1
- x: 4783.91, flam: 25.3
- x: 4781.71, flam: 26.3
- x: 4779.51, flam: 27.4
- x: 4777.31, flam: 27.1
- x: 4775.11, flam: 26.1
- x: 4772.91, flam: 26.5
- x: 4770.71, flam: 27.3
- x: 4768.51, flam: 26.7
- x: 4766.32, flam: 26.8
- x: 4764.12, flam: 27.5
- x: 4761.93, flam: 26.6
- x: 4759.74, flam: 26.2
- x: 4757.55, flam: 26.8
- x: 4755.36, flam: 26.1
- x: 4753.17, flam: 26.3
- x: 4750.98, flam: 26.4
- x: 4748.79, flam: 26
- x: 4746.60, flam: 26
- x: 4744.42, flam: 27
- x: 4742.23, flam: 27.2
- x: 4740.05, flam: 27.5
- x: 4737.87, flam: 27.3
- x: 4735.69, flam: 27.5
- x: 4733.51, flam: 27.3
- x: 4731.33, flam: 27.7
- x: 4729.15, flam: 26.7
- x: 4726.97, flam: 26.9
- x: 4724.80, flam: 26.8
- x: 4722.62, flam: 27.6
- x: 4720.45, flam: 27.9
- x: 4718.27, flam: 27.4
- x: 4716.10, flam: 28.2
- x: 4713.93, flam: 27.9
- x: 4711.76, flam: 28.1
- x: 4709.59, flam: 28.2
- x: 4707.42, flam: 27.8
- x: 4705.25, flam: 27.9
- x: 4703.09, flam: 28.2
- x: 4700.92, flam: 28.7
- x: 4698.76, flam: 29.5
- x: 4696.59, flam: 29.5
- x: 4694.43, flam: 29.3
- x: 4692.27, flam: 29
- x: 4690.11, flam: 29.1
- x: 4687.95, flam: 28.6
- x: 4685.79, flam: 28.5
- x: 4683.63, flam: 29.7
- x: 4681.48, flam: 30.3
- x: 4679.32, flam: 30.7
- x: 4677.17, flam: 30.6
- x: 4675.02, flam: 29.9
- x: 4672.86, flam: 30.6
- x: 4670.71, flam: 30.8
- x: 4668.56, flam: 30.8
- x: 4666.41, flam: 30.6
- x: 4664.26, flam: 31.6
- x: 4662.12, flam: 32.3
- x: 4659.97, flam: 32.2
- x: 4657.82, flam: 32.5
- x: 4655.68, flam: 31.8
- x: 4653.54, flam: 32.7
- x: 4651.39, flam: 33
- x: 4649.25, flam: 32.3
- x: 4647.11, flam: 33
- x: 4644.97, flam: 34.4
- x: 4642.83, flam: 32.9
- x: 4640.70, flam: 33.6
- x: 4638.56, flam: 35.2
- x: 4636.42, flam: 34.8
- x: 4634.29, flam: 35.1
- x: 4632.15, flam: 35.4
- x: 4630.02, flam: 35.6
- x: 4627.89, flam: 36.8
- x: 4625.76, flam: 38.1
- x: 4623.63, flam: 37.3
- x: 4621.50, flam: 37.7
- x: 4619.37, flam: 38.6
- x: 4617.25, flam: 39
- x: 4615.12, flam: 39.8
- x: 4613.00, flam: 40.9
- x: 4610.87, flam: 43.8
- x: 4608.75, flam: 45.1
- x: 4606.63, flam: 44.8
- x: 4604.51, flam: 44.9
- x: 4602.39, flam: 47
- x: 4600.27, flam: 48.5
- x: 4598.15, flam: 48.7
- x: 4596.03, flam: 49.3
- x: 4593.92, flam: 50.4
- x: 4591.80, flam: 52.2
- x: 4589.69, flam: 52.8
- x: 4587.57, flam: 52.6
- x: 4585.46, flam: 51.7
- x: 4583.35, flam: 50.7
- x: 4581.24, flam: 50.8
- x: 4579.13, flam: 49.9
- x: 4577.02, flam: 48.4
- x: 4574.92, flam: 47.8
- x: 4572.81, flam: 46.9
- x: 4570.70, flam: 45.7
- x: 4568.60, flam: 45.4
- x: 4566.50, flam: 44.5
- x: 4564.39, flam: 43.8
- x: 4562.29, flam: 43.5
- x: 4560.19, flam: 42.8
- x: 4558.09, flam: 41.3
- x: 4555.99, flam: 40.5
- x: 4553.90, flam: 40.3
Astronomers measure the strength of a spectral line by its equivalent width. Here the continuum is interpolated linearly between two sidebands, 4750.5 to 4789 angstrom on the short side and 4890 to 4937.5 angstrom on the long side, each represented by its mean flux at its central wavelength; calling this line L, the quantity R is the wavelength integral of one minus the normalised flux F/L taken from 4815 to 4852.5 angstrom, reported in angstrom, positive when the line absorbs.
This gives -1.03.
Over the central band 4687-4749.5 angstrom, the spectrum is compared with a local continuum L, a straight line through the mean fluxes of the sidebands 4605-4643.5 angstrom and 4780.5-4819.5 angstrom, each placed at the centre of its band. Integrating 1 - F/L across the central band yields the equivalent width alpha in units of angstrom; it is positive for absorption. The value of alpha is 7.72 angstrom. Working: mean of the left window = 38.2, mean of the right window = 26.2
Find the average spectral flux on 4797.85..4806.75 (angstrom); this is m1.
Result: 25.7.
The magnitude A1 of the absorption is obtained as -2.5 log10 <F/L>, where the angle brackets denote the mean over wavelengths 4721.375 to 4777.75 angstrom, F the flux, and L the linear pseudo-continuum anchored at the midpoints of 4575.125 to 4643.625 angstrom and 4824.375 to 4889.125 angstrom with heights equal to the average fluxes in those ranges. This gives 0.25 mag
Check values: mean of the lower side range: 43.3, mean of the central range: 26.8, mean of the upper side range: 26.6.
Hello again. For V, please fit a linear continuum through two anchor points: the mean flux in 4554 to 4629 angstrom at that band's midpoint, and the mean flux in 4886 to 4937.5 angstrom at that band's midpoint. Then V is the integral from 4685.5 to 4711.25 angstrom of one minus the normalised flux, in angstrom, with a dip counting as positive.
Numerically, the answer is 6.5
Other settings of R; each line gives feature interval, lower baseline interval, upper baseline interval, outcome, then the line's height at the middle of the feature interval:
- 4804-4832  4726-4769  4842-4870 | 0.5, 26.9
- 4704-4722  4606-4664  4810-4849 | 2.4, 32.3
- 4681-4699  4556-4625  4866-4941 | 4.6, 39.3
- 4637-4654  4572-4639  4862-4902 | 3.3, 41.5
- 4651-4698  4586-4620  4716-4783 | 8.0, 36.9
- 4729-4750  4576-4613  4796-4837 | 4.3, 34.1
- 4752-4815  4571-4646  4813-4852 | 7.8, 30.2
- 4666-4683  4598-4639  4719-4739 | 1.6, 33.7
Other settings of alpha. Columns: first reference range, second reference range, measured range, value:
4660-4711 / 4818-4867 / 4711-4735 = 1.3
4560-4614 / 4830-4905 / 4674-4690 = 4.2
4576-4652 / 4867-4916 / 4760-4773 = 2.4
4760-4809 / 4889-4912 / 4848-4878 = -1.5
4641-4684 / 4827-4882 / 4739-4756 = 1.7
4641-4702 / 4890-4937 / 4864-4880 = -0.2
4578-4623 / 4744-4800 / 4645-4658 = 2.5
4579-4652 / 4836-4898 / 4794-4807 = 1.9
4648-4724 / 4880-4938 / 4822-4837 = 0.1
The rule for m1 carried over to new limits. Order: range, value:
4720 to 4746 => 27.3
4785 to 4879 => 26.5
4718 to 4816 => 26.7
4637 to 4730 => 30.1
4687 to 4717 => 28.6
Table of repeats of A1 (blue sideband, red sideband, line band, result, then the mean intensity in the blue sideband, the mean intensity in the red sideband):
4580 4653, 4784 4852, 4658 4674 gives 0.21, 41.6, 26.5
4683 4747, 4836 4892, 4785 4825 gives 0.03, 28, 26.5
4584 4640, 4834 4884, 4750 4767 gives 0.24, 42.9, 26.7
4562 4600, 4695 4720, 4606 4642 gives 0.10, 48.7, 28.3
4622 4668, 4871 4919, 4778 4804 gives 0.10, 33.9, 25.4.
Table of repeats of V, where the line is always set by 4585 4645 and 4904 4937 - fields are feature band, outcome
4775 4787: 2.3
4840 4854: 1.1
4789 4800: 1.9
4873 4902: 1.4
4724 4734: 2.4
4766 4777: 2.2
